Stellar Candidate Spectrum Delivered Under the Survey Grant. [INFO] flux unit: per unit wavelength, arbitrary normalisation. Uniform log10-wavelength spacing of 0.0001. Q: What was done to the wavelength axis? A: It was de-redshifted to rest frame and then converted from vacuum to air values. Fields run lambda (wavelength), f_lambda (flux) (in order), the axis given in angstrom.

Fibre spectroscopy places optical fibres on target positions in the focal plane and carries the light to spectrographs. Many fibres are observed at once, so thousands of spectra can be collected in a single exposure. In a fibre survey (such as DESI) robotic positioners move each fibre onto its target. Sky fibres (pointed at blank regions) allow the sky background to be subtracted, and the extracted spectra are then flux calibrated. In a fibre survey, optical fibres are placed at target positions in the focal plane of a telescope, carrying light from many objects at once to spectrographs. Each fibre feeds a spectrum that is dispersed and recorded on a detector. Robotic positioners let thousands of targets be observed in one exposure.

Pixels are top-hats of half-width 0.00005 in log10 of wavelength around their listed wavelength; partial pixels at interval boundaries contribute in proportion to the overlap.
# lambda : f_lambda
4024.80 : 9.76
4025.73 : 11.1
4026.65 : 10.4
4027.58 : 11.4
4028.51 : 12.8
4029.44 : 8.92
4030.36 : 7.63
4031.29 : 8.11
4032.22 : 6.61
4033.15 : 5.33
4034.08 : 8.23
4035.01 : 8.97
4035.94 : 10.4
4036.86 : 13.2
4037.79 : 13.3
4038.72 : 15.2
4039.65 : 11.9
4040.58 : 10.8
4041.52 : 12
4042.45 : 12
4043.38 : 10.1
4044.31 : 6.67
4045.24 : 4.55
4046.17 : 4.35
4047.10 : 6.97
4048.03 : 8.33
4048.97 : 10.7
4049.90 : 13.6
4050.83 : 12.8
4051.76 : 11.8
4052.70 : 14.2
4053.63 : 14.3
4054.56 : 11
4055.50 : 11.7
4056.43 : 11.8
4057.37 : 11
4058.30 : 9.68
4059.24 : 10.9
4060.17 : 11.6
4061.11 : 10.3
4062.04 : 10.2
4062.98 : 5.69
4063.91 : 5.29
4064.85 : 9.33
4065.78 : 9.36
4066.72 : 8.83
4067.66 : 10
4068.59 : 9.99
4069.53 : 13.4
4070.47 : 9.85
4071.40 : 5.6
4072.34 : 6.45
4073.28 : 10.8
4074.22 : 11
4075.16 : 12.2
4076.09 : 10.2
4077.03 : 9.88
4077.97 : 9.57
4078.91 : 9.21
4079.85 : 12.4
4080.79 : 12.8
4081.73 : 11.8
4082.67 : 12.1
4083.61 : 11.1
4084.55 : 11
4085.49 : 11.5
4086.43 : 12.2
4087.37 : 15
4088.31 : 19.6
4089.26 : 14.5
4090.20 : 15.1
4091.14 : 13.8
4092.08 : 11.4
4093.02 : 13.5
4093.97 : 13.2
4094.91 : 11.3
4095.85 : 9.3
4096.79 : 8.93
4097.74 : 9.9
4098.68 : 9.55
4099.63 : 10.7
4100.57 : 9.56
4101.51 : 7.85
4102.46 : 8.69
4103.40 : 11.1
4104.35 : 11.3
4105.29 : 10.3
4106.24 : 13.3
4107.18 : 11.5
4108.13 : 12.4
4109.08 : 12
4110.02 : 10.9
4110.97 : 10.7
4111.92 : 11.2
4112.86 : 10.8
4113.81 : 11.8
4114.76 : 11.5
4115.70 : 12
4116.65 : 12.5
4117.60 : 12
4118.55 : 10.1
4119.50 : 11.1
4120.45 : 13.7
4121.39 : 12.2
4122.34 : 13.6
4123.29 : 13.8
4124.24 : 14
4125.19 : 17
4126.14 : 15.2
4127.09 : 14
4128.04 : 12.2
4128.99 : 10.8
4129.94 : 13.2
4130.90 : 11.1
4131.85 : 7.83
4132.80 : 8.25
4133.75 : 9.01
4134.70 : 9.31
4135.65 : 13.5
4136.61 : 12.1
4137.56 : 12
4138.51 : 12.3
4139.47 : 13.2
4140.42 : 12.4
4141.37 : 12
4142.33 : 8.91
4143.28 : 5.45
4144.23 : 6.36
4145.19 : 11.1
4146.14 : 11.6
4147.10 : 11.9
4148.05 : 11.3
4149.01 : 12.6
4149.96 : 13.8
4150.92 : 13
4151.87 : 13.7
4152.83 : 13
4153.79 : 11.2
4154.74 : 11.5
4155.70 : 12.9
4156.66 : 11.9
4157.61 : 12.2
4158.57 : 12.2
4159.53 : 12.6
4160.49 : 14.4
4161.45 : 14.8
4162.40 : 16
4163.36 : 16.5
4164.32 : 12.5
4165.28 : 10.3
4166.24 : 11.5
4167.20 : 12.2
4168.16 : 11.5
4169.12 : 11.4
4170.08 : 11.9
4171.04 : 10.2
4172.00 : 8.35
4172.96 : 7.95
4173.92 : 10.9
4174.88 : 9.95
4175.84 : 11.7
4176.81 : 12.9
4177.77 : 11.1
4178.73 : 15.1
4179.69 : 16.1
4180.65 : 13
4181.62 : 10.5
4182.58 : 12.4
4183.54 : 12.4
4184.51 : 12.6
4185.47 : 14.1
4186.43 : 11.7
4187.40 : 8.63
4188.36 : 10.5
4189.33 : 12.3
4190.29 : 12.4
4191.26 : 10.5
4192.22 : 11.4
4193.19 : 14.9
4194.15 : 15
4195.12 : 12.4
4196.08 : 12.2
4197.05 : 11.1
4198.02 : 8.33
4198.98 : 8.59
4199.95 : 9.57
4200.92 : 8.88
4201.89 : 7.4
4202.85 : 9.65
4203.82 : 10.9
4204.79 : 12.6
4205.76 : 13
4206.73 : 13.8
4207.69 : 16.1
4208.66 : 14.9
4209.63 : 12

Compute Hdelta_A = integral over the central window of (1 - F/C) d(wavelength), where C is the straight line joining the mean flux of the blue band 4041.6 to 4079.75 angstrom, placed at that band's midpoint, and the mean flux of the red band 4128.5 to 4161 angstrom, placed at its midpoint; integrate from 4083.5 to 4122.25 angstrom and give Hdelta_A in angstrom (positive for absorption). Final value -3.85 angstrom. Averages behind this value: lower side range 9.93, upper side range 11.4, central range 11.7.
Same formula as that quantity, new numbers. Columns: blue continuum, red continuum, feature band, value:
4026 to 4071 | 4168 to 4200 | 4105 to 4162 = -4.4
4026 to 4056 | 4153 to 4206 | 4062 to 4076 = 1.8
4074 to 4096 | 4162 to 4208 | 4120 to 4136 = -0.3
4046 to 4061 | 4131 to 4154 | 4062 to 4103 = 1.0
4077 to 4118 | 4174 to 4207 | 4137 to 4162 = -0.5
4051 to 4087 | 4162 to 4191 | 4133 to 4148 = 1.0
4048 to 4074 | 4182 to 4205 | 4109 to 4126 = -2.5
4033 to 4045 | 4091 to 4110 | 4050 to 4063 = -0.9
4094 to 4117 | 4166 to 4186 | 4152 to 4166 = -1.7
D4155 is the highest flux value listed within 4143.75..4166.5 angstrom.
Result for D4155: 16.5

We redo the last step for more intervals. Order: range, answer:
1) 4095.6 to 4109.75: 13.3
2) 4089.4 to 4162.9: 17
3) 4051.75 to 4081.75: 14.3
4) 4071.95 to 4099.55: 19.6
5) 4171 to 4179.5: 15.1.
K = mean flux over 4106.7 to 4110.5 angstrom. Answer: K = 11.7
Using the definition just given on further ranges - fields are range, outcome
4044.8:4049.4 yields 6.96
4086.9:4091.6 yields 15.6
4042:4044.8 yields 9.54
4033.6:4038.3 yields 10.9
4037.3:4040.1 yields 13.5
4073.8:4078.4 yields 10.6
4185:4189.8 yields 11.4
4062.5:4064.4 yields 5.54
